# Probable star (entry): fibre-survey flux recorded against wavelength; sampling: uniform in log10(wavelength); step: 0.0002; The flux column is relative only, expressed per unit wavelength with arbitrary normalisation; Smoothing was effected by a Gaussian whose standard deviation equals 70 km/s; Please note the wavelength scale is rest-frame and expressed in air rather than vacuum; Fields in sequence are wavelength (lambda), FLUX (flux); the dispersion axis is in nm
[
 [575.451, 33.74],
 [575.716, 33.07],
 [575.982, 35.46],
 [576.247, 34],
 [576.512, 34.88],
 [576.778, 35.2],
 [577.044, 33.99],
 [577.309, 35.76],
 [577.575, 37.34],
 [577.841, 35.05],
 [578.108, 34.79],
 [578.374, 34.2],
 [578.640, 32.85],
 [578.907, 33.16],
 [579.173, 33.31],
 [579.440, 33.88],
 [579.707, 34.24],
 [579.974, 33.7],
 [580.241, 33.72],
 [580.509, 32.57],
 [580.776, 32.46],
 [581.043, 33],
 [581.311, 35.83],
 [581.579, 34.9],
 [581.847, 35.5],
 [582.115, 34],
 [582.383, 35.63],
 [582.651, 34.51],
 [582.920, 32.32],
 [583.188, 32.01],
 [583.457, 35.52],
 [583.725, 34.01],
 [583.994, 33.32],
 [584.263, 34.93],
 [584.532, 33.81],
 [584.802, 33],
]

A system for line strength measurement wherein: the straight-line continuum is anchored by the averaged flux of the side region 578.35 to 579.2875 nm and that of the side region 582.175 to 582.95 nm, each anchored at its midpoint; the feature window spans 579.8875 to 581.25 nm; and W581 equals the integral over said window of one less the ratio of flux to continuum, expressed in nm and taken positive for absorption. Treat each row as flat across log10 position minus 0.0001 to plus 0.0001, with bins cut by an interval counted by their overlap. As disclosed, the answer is 0.02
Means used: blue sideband 33.3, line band 33.2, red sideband 34.4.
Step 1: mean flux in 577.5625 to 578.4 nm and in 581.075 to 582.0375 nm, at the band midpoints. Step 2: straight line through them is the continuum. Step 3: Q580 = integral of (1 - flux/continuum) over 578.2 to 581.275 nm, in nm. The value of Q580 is 0.14 nm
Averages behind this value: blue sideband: 35.2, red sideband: 35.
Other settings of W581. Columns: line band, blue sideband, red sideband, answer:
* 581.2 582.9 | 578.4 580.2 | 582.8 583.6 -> -0.074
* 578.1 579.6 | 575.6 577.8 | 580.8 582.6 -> 0.053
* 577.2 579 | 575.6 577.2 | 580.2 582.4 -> -0.021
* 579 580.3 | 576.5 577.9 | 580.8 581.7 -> 0.037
